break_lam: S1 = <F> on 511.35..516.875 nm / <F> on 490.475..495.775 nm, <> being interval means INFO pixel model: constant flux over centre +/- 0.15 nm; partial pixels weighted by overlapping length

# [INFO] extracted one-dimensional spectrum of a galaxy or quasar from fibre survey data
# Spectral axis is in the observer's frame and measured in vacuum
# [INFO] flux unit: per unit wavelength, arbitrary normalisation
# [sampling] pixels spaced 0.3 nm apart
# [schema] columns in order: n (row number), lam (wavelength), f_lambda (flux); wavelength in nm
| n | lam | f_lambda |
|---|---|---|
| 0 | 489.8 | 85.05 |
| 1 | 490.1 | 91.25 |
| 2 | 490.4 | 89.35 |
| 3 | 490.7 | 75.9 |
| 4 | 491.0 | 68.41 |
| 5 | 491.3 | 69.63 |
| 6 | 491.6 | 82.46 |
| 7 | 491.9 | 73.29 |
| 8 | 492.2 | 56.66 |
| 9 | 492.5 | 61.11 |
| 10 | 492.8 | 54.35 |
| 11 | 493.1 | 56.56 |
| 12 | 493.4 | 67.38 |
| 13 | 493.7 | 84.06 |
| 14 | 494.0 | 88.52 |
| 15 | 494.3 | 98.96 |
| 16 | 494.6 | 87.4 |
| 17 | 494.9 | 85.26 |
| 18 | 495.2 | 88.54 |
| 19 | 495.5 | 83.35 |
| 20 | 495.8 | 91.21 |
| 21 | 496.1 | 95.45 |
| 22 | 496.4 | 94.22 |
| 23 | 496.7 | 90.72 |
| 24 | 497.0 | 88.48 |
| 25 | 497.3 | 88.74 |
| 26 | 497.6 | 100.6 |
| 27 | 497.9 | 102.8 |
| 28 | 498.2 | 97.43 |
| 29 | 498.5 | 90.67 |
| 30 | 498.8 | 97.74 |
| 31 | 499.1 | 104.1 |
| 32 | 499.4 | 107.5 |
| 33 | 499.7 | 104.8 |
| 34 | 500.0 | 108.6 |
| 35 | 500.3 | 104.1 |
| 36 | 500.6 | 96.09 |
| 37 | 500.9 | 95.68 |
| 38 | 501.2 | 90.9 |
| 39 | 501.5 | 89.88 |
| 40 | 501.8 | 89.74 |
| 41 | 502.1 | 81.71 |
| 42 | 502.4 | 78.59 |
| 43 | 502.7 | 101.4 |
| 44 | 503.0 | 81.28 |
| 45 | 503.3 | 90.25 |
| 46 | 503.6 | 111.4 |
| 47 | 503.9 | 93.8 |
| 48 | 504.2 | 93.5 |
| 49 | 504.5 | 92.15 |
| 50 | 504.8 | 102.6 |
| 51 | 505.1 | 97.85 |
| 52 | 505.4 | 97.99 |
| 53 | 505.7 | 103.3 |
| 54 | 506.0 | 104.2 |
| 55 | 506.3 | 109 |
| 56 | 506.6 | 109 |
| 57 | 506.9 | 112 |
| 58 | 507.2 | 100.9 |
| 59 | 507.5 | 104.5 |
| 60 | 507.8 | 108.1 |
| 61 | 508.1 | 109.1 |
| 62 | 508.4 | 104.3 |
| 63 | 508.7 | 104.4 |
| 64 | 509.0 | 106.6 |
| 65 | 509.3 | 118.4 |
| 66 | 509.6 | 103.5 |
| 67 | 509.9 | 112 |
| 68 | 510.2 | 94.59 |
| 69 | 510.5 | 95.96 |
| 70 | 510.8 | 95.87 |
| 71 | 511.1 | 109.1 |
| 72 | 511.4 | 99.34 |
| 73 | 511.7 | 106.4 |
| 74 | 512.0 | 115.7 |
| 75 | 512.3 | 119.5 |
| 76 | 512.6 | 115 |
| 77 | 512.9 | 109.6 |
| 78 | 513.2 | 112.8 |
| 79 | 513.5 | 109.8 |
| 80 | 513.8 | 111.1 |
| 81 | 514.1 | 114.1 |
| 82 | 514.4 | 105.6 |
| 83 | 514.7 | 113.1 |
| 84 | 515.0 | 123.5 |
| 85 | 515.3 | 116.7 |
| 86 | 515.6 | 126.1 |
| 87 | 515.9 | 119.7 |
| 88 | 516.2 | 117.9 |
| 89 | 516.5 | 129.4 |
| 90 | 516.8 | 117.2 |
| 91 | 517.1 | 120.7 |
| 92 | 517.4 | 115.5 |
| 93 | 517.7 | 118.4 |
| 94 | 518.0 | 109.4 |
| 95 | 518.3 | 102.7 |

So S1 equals 1.52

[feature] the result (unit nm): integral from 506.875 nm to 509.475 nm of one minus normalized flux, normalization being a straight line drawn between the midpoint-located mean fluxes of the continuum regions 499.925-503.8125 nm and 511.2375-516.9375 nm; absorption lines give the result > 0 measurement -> -0.07 nm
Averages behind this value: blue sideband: 93.5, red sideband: 115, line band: 107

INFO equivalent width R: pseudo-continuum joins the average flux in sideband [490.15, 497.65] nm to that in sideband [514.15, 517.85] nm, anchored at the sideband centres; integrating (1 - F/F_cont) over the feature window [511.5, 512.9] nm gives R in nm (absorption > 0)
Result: -0.014 nm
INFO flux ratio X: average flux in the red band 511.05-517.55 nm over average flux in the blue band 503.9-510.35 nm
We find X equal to 1.1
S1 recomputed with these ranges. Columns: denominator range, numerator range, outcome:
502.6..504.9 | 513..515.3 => 1.18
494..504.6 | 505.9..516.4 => 1.17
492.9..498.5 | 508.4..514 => 1.22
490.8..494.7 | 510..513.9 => 1.47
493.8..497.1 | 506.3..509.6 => 1.19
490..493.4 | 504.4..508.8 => 1.48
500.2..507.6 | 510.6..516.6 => 1.17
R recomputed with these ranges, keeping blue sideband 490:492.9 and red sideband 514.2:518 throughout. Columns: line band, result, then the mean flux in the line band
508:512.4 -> 0.043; 106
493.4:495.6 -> -0.248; 86.7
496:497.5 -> -0.176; 91.7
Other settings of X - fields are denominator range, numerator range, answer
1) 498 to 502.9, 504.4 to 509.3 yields 1.09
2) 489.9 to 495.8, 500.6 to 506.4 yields 1.23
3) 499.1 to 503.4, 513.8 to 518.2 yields 1.24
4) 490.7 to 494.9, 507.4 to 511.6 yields 1.42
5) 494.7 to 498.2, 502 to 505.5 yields 1.02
